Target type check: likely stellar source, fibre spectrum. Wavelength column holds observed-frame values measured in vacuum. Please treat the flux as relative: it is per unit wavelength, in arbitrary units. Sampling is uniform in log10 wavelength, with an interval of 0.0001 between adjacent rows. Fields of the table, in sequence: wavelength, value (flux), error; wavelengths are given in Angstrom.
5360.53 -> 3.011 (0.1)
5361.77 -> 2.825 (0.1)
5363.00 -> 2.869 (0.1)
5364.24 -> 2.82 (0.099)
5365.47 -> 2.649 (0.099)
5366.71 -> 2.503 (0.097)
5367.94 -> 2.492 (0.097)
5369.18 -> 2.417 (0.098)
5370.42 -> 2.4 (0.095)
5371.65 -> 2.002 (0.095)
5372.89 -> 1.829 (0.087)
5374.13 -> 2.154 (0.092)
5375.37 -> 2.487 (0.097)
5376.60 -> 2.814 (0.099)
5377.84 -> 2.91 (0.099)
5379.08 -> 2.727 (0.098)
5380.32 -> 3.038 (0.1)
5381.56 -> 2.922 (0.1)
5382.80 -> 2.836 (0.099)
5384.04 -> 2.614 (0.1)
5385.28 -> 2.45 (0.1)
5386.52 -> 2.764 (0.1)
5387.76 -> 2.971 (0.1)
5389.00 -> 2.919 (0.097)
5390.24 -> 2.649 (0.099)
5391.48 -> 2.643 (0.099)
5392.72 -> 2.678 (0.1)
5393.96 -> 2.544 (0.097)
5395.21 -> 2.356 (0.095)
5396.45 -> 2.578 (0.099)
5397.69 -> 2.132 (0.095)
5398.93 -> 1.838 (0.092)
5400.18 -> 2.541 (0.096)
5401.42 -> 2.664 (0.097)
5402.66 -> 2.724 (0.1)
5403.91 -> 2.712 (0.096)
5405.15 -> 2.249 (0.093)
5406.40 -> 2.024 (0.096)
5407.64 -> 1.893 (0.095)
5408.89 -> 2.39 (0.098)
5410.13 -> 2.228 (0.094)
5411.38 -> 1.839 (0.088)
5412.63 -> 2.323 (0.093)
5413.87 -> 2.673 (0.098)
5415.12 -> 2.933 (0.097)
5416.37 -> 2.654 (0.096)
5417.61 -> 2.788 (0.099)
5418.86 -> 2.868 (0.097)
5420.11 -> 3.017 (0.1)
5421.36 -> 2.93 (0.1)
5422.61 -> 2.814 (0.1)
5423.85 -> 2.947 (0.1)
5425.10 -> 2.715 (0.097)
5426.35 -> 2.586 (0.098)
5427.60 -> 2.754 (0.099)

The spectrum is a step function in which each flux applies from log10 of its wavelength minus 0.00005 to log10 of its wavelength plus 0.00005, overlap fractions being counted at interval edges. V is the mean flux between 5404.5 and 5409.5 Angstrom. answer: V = 2.14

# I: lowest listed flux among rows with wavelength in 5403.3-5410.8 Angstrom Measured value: 1.893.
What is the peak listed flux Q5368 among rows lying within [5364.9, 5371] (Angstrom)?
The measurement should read 2.649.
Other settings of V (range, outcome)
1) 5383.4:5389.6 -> 2.74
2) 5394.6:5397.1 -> 2.47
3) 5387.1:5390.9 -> 2.85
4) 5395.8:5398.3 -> 2.36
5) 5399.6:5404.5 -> 2.66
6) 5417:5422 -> 2.9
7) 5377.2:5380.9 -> 2.89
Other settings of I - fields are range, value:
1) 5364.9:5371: 2.4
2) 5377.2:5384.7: 2.614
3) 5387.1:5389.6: 2.919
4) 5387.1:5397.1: 2.356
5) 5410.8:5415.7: 1.839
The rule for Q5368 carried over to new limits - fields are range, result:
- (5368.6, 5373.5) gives 2.417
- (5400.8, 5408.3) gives 2.724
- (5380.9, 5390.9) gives 2.971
